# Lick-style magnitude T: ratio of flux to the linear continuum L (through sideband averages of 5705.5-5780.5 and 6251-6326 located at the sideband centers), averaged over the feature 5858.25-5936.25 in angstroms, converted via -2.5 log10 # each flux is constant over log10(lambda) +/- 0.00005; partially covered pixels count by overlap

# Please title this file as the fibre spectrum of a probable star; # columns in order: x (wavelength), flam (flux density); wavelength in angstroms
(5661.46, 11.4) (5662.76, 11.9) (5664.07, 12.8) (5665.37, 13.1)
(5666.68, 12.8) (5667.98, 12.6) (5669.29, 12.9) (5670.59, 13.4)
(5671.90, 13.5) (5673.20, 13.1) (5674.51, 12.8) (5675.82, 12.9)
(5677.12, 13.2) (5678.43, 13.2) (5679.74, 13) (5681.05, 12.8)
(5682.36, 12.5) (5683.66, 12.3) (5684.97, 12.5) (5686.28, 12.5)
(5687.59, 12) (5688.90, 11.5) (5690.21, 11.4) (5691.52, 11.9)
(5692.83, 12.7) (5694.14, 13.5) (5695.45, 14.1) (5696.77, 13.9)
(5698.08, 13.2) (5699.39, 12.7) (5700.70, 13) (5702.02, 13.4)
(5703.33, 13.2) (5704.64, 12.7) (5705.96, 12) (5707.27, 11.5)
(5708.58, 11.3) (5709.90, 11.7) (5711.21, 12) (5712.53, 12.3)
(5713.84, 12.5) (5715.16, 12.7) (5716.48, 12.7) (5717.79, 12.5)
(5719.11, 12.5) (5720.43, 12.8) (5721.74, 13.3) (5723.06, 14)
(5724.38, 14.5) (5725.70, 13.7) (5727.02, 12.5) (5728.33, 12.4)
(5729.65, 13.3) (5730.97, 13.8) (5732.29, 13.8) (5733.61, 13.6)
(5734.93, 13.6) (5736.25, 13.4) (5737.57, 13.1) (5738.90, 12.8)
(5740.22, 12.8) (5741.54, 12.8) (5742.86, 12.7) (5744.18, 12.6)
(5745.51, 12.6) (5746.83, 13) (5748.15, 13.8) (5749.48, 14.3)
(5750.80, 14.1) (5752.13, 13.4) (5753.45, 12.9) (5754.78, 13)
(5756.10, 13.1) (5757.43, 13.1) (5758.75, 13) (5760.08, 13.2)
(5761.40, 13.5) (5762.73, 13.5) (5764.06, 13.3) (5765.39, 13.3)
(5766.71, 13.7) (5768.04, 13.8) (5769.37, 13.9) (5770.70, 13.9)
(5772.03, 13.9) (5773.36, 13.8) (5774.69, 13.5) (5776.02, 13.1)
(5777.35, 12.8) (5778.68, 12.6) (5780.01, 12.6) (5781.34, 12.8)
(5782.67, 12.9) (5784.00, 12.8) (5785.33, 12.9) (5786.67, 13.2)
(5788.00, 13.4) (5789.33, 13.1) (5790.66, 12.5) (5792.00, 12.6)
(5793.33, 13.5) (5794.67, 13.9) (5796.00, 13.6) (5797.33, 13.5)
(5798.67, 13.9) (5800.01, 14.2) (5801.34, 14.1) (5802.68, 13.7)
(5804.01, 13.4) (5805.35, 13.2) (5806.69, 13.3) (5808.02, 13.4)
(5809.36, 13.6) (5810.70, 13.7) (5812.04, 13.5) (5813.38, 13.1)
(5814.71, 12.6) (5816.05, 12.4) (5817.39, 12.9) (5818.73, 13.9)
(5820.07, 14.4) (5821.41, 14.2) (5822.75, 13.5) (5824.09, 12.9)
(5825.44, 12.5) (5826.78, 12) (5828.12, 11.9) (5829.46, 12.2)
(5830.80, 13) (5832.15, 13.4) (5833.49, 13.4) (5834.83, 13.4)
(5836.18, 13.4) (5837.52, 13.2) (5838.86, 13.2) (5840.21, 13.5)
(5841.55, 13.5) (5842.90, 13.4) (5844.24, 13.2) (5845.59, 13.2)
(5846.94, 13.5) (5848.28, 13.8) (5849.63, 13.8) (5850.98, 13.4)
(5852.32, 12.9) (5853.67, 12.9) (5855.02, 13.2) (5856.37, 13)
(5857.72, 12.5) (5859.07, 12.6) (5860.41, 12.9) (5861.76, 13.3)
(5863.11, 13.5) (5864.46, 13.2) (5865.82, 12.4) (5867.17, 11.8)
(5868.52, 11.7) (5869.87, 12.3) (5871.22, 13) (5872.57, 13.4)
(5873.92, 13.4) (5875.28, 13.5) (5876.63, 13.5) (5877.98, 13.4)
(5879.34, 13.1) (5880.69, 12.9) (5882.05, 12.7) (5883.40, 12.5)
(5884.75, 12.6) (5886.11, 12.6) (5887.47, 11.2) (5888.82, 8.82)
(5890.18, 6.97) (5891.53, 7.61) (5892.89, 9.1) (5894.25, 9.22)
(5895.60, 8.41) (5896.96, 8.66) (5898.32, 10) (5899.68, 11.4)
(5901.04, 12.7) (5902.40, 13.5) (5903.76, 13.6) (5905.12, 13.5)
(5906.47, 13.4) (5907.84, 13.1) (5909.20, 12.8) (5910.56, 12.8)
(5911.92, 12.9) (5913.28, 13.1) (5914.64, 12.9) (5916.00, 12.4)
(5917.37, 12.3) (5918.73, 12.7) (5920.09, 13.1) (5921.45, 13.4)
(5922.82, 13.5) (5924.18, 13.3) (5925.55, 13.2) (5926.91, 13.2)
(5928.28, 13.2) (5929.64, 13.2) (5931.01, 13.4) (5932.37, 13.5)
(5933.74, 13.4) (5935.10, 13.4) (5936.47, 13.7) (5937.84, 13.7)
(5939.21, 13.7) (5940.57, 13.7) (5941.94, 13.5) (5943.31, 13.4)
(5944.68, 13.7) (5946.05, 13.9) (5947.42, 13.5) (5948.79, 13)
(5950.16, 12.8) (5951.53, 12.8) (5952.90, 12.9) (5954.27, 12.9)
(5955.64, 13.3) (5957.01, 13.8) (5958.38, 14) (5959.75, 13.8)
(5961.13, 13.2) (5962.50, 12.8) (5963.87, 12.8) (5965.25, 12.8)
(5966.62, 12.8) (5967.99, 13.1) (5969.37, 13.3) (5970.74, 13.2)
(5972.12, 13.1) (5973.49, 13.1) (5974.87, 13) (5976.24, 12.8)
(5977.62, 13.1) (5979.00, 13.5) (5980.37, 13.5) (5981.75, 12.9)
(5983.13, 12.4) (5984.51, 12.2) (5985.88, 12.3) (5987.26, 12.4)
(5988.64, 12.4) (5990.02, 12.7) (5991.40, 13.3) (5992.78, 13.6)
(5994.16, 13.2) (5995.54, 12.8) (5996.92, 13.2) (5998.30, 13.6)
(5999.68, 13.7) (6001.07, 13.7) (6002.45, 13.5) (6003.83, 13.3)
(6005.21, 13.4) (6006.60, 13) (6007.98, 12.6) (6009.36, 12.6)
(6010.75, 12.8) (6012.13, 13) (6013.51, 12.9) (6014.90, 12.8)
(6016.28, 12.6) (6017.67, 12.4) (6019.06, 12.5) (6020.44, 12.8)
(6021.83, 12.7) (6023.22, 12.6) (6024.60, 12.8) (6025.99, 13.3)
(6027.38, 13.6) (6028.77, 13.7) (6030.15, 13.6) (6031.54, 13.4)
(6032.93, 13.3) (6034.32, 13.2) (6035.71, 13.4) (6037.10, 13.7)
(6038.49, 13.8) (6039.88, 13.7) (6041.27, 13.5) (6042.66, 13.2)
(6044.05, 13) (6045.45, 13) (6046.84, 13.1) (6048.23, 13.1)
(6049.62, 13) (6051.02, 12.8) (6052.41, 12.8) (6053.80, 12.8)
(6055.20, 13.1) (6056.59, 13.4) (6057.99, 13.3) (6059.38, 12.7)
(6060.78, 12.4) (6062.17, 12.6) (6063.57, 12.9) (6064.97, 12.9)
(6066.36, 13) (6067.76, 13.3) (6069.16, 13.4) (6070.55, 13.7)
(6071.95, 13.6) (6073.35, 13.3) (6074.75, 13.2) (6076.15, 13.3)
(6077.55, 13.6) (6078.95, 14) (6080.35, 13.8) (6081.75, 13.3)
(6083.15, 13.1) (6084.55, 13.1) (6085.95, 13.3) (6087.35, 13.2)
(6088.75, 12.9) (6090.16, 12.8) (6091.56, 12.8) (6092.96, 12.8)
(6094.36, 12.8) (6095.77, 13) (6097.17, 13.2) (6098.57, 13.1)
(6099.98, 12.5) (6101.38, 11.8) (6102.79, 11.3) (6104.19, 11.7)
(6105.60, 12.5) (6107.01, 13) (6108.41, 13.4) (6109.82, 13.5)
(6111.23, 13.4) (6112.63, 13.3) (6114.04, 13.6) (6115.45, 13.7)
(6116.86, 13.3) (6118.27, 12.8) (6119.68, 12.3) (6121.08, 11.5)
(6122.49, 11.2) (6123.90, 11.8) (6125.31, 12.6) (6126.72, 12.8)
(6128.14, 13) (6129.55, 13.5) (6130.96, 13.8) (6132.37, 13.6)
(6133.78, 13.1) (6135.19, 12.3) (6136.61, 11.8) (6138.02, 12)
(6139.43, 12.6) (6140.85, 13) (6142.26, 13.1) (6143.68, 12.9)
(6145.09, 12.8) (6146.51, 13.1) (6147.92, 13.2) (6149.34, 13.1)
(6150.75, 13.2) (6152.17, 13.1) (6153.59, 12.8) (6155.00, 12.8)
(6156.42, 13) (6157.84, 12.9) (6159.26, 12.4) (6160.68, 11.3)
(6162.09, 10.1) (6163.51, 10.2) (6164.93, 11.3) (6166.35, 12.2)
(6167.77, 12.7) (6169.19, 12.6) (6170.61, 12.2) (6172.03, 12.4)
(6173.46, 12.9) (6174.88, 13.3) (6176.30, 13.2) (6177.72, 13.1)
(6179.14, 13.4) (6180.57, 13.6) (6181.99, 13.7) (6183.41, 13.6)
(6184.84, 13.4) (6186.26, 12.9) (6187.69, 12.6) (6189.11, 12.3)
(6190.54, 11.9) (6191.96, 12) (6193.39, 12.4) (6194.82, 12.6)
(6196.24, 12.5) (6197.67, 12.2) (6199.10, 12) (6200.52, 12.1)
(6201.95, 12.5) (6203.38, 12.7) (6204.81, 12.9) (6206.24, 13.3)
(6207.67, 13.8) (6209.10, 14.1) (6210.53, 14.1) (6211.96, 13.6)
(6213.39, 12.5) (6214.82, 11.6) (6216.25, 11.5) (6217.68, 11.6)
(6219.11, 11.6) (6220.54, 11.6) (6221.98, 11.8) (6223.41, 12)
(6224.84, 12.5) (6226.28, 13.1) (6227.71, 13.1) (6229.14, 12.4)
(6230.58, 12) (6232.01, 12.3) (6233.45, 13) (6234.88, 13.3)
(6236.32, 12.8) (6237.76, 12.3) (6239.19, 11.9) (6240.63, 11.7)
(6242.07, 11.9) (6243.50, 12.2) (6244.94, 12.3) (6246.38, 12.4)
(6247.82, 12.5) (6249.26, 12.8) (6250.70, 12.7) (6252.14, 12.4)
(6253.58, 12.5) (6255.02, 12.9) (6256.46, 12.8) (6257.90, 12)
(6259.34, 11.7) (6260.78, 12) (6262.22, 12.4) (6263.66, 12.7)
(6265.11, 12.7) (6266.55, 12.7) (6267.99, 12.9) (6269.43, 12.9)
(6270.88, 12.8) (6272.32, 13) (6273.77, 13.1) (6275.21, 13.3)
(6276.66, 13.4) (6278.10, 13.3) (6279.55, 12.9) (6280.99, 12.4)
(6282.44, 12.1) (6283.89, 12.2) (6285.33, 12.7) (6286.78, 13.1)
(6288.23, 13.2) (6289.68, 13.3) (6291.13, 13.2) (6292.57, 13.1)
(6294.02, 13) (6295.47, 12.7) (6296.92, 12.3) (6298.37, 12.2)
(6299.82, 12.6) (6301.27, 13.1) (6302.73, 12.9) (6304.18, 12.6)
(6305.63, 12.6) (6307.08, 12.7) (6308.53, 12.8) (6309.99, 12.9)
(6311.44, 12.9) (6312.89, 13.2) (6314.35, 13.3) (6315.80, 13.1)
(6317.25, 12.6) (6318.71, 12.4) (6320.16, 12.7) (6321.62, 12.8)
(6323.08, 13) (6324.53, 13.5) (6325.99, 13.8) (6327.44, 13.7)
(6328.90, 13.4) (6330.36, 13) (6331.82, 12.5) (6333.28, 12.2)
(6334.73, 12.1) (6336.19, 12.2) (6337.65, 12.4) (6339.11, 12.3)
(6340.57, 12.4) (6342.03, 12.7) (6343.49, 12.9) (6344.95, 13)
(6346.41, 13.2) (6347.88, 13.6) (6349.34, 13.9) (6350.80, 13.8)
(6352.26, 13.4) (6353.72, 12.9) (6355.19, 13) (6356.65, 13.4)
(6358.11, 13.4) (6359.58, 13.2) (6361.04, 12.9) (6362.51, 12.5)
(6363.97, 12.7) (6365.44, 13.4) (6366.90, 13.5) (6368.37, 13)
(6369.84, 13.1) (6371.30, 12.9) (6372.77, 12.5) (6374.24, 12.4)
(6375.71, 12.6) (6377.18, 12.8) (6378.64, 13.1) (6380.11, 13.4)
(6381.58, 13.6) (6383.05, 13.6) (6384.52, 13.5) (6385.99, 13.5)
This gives 0.06 mag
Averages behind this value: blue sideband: 13.1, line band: 12.3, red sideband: 12.8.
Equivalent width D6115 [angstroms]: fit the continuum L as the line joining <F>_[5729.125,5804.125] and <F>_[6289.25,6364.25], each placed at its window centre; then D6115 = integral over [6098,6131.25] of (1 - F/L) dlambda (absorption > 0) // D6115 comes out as 0.9 angstroms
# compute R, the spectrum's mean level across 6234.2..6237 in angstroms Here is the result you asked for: 13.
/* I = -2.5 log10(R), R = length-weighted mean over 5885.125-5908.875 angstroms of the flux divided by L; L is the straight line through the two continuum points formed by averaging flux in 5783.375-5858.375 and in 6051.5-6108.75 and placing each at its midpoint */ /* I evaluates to 0.21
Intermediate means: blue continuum 13.3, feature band 10.9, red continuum 13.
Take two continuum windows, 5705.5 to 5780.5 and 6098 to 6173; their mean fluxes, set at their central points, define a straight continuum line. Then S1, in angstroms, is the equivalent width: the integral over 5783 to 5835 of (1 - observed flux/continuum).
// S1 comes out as -1.0 angstroms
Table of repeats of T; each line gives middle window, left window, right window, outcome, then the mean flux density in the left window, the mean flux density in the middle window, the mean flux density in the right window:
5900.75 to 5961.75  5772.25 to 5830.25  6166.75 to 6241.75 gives -0.02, 13.2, 13.3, 12.6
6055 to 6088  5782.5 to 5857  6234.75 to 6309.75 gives -0.03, 13.3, 13.2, 12.6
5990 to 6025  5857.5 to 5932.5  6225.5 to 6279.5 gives -0.05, 12.3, 13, 12.6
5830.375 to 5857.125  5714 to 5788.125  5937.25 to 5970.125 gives 0.00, 13.2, 13.3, 13.3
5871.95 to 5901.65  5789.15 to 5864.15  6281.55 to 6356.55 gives 0.17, 13.3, 11.2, 12.9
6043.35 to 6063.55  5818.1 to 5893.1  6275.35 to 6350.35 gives -0.01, 12.7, 12.9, 12.9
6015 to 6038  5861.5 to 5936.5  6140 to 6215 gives -0.05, 12.3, 13.1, 12.7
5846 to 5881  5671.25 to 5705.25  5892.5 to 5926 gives -0.06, 12.8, 13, 12.2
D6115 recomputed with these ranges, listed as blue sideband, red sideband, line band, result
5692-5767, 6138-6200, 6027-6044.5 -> -1.00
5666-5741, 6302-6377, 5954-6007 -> -0.95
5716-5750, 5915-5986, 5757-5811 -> -0.70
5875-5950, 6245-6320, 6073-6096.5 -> -1.12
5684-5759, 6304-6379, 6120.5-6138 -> 0.49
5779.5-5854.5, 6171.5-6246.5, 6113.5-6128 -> 0.22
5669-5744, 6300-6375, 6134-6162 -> 0.57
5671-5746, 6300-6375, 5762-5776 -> -0.86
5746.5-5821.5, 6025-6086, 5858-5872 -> 0.70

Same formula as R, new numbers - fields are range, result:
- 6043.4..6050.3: 13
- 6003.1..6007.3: 13.2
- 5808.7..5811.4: 13.6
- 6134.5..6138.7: 12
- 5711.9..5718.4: 12.5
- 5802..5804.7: 13.5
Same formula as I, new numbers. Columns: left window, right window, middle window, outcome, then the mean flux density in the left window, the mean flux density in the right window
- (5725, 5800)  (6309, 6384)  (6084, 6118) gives 0.02 mag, 13.3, 13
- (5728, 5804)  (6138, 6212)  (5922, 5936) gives -0.02 mag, 13.3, 12.7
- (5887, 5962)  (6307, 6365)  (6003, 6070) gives -0.04 mag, 12.5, 13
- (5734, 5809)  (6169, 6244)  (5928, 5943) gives -0.04 mag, 13.3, 12.6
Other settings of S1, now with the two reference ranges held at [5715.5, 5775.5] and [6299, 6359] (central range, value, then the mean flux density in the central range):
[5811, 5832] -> 0.4 angstroms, 13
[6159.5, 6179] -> 1.3 angstroms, 12.2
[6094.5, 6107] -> 0.6 angstroms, 12.4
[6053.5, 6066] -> 0.2 angstroms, 12.9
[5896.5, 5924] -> 1.2 angstroms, 12.6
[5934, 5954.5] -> -0.3 angstroms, 13.4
